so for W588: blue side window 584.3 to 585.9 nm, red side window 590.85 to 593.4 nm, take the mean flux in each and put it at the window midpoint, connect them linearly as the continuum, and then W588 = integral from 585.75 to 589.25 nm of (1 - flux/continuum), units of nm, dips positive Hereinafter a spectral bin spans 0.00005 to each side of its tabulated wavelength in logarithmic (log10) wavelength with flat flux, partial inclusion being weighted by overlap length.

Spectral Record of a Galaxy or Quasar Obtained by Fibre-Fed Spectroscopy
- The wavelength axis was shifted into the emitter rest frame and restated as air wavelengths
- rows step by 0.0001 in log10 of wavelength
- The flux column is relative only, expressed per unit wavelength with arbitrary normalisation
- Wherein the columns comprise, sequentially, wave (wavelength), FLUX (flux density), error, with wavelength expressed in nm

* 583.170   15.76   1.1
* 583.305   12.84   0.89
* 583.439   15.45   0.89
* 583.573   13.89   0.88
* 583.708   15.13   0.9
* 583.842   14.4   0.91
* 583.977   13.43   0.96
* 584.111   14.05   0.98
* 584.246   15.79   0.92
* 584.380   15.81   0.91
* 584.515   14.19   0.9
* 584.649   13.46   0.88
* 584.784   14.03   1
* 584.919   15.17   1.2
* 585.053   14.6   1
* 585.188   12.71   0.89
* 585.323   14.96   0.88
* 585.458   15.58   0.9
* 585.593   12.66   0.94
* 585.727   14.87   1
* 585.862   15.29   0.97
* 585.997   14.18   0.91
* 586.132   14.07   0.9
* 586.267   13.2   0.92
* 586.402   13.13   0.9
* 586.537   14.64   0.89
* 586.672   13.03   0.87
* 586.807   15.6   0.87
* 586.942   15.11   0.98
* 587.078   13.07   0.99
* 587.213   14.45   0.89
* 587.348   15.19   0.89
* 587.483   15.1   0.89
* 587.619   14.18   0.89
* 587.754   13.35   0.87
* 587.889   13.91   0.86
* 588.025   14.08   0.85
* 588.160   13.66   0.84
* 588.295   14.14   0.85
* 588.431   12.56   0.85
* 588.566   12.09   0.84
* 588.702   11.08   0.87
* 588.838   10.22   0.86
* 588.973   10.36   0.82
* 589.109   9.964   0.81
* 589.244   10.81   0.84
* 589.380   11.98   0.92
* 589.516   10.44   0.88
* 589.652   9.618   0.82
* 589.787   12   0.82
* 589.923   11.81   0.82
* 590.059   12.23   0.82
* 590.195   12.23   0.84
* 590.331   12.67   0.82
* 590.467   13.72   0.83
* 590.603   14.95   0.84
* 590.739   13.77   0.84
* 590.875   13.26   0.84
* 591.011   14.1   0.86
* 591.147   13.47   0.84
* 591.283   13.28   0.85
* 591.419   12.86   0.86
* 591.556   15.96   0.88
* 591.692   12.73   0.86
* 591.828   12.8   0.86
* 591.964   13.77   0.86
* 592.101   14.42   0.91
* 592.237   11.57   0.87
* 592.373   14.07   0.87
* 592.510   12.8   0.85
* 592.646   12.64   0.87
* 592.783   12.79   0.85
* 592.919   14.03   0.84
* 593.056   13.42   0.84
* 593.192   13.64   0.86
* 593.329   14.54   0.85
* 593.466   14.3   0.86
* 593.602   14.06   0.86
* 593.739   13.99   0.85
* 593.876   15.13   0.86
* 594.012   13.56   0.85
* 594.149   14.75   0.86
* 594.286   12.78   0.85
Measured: 0.18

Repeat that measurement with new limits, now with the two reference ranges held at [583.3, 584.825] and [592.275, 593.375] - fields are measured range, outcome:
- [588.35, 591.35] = 0.35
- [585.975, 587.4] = 0.00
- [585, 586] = -0.01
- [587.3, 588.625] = 0.02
